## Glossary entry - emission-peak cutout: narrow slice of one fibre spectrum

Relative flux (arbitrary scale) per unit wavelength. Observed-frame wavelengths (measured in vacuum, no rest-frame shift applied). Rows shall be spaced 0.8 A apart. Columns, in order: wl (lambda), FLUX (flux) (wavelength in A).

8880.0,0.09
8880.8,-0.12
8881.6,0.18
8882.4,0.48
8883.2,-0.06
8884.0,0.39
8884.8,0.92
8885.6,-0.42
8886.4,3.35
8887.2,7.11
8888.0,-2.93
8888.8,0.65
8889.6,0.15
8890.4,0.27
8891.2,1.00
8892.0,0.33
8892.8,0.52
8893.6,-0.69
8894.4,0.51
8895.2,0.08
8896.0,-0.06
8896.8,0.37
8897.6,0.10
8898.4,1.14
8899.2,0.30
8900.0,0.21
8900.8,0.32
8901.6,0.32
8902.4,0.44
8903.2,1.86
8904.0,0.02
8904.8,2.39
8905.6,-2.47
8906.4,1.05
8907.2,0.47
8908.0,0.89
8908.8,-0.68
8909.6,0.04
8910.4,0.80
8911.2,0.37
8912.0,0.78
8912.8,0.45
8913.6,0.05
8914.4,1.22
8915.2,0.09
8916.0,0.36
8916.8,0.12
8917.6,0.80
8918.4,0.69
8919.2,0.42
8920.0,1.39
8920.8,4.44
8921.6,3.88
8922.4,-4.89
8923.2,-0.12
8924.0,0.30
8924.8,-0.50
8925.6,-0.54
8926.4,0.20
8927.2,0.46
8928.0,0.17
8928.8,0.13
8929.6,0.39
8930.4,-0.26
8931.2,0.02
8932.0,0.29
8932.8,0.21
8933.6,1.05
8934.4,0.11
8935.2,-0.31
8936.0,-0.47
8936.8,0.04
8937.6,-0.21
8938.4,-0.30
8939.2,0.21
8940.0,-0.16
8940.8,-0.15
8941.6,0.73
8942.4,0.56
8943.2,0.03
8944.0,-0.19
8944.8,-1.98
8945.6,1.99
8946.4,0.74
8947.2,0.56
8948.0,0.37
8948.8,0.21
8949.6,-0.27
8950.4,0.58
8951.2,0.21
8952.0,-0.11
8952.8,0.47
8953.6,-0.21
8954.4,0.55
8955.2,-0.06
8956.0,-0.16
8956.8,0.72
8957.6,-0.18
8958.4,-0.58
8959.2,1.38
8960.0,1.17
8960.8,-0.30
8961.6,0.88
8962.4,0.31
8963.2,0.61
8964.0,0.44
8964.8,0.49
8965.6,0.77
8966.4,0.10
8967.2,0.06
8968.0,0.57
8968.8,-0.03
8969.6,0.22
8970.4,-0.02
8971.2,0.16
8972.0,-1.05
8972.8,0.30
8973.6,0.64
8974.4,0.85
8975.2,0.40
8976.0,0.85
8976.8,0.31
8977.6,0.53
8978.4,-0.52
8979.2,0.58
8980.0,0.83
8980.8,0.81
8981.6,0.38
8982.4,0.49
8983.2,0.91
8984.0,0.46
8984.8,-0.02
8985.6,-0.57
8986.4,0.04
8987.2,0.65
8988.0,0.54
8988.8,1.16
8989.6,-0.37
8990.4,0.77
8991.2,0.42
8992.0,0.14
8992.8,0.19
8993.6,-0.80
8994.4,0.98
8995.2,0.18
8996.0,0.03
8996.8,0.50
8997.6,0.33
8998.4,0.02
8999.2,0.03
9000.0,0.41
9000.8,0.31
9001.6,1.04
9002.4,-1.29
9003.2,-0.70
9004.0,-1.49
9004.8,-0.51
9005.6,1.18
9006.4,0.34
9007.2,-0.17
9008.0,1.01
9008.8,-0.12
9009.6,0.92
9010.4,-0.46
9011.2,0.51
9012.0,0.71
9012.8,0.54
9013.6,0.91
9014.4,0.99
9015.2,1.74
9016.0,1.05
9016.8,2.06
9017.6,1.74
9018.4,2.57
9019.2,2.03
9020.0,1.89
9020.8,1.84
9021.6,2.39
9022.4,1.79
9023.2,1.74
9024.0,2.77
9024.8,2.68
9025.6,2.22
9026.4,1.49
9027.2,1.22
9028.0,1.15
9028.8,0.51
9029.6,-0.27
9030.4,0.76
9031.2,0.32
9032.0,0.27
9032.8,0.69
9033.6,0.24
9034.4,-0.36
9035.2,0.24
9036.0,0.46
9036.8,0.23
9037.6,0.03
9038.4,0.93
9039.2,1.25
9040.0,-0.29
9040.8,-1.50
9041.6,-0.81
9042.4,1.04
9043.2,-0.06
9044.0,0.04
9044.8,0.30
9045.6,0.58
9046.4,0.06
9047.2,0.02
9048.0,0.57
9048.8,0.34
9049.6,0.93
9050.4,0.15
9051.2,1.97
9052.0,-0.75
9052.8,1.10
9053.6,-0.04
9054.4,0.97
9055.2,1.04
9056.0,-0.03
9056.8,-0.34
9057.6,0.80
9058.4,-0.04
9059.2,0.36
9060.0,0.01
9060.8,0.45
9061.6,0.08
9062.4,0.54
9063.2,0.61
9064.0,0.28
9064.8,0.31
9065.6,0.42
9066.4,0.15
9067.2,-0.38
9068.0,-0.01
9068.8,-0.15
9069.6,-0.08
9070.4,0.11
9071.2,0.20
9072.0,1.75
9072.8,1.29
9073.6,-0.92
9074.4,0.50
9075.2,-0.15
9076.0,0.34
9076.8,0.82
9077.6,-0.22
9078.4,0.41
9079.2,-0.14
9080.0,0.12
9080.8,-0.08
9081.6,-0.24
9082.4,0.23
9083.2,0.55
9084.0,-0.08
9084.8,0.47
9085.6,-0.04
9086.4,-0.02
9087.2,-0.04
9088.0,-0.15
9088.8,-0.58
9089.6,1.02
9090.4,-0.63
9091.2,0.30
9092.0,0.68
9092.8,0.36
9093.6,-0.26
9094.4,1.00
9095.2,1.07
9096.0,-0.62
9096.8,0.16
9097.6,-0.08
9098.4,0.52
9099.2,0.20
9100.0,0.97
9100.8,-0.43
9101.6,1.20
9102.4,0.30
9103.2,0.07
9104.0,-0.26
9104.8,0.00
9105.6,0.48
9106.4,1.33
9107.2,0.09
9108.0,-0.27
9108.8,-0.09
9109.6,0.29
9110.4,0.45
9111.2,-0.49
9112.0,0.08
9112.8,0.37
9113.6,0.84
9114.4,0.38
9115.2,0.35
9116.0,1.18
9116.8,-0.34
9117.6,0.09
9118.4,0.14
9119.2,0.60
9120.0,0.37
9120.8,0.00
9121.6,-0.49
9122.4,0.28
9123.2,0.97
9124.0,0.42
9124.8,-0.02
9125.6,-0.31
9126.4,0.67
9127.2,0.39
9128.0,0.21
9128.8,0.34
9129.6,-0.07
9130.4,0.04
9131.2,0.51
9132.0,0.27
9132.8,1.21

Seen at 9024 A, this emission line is [O II] 3727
